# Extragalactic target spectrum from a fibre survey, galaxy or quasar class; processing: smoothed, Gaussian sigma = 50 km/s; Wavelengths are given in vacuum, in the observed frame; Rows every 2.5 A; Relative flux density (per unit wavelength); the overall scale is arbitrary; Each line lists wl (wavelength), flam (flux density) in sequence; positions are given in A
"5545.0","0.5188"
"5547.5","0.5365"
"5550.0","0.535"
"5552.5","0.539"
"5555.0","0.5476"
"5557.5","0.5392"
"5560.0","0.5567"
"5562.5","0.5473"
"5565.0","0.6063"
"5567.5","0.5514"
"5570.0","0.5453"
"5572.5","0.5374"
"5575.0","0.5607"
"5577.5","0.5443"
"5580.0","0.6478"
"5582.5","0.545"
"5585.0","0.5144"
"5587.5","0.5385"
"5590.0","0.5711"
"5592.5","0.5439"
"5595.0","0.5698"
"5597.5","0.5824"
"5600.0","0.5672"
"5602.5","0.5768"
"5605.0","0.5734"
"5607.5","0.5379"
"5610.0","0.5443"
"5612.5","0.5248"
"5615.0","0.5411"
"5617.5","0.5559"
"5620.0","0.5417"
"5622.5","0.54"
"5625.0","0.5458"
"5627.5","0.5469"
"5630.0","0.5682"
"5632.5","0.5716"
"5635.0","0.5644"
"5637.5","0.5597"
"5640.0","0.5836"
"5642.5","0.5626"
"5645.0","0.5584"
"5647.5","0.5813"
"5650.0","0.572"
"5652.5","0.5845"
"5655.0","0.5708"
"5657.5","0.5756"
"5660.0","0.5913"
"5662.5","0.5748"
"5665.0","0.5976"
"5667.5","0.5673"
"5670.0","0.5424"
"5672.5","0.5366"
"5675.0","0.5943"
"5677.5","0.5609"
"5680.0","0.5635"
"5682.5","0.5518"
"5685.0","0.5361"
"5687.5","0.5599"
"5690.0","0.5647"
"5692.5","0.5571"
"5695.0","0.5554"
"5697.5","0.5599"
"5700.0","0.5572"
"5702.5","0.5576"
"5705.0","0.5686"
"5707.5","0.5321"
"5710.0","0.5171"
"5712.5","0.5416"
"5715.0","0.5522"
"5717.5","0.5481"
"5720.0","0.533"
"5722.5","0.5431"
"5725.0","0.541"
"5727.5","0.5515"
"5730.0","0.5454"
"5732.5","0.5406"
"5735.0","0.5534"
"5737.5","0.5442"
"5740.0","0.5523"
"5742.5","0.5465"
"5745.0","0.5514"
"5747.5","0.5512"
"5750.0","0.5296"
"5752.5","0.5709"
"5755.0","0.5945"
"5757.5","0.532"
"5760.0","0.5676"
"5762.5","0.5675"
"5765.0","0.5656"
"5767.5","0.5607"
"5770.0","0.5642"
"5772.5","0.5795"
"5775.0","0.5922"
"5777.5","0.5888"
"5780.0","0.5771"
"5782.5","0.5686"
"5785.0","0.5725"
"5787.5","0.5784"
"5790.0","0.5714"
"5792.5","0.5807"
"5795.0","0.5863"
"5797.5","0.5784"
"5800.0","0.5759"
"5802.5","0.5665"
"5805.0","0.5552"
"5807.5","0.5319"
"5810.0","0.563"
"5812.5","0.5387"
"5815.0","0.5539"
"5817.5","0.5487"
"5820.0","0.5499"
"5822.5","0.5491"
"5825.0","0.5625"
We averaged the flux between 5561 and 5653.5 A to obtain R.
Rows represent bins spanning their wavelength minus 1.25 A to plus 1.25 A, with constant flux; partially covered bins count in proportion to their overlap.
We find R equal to 0.56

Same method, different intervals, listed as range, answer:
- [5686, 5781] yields 0.556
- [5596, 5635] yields 0.555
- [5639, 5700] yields 0.567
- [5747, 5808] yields 0.569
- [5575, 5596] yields 0.559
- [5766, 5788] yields 0.576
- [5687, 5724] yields 0.55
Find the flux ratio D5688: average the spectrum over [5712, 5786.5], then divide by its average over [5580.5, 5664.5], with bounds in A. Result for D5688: 0.99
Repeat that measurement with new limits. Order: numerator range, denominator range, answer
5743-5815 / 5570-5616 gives 1.02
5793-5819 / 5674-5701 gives 1.00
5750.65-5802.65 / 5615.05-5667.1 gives 1.01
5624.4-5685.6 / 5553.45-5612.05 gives 1.02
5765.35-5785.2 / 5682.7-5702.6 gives 1.04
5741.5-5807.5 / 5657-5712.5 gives 1.01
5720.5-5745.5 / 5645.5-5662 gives 0.95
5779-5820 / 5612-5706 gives 1.01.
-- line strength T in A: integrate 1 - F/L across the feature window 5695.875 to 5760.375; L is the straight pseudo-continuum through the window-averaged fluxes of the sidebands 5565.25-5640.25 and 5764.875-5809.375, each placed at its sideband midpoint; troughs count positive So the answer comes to 2.0 A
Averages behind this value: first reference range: 0.557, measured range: 0.549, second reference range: 0.572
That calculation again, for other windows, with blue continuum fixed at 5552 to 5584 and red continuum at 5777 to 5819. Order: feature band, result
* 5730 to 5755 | 0.6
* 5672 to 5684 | 0.0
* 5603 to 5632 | 0.6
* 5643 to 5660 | -0.4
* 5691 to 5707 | 0.1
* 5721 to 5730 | 0.3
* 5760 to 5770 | 0.0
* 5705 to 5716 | 0.5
